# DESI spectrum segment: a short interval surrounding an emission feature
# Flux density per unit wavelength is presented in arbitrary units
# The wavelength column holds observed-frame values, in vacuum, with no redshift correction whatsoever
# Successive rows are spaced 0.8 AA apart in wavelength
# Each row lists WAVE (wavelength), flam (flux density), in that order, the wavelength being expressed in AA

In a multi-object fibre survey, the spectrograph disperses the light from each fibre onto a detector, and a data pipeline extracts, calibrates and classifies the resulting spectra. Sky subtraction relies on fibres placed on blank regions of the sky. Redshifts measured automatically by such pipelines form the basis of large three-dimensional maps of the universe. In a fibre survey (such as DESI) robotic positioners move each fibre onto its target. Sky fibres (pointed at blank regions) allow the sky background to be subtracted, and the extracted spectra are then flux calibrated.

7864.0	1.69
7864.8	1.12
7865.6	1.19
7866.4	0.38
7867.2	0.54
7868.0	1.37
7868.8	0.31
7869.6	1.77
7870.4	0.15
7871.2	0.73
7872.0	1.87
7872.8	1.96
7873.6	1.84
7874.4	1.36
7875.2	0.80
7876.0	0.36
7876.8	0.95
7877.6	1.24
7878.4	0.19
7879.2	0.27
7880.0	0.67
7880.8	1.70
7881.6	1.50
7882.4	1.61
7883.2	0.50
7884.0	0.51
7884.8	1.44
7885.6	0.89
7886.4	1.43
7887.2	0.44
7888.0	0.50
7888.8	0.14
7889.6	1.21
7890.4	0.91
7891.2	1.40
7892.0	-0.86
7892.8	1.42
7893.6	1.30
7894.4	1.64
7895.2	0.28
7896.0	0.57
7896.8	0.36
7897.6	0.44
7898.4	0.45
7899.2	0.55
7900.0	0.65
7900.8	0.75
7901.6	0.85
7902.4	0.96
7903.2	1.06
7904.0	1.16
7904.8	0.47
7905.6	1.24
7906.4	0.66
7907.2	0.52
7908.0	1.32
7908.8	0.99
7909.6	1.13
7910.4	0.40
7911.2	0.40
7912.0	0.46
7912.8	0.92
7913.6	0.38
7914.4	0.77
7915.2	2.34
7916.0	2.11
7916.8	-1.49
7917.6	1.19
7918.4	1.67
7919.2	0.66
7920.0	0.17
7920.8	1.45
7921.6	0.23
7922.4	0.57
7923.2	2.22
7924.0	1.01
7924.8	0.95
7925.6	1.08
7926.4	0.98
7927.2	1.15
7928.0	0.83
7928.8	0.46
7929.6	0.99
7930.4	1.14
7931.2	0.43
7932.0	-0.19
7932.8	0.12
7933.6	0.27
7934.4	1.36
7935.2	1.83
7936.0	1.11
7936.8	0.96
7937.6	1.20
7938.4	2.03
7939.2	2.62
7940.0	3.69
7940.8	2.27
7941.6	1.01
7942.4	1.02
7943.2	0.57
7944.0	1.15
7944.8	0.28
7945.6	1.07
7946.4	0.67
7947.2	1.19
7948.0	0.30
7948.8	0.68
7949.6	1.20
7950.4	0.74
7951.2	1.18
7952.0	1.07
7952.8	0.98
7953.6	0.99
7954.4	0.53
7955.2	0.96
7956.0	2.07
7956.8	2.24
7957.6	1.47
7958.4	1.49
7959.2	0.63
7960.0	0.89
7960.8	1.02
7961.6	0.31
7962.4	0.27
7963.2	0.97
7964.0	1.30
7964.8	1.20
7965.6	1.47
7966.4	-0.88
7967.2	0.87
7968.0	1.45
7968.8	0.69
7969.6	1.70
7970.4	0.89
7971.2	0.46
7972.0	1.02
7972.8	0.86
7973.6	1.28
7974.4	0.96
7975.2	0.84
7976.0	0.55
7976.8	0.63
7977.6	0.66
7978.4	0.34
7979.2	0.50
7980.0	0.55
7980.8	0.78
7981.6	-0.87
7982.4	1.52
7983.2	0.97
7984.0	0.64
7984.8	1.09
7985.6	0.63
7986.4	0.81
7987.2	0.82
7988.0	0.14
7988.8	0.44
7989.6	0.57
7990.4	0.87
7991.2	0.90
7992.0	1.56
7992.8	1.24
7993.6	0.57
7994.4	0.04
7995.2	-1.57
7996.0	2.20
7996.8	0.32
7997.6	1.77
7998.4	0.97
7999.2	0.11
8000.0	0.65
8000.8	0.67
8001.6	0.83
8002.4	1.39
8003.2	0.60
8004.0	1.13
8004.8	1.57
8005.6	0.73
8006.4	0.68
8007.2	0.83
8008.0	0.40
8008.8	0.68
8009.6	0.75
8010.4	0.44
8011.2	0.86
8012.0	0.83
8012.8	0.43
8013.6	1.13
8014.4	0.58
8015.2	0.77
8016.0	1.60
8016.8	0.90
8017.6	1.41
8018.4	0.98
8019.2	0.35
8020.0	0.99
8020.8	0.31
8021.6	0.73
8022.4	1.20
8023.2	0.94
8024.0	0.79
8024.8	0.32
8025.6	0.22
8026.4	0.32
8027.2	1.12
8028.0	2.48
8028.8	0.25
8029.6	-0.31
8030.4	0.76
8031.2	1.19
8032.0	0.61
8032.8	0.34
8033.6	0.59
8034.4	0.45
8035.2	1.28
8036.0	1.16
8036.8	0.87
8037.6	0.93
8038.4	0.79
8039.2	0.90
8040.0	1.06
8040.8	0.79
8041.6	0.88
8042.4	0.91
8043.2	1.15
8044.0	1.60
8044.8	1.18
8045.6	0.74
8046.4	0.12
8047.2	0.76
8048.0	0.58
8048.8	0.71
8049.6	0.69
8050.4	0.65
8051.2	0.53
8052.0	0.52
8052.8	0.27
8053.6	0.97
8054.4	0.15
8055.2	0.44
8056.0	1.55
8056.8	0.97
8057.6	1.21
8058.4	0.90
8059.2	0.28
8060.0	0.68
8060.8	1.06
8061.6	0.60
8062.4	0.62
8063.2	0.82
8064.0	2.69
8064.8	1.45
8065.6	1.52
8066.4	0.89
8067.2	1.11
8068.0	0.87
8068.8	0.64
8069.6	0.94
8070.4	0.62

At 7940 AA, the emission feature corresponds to [S II] 6716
